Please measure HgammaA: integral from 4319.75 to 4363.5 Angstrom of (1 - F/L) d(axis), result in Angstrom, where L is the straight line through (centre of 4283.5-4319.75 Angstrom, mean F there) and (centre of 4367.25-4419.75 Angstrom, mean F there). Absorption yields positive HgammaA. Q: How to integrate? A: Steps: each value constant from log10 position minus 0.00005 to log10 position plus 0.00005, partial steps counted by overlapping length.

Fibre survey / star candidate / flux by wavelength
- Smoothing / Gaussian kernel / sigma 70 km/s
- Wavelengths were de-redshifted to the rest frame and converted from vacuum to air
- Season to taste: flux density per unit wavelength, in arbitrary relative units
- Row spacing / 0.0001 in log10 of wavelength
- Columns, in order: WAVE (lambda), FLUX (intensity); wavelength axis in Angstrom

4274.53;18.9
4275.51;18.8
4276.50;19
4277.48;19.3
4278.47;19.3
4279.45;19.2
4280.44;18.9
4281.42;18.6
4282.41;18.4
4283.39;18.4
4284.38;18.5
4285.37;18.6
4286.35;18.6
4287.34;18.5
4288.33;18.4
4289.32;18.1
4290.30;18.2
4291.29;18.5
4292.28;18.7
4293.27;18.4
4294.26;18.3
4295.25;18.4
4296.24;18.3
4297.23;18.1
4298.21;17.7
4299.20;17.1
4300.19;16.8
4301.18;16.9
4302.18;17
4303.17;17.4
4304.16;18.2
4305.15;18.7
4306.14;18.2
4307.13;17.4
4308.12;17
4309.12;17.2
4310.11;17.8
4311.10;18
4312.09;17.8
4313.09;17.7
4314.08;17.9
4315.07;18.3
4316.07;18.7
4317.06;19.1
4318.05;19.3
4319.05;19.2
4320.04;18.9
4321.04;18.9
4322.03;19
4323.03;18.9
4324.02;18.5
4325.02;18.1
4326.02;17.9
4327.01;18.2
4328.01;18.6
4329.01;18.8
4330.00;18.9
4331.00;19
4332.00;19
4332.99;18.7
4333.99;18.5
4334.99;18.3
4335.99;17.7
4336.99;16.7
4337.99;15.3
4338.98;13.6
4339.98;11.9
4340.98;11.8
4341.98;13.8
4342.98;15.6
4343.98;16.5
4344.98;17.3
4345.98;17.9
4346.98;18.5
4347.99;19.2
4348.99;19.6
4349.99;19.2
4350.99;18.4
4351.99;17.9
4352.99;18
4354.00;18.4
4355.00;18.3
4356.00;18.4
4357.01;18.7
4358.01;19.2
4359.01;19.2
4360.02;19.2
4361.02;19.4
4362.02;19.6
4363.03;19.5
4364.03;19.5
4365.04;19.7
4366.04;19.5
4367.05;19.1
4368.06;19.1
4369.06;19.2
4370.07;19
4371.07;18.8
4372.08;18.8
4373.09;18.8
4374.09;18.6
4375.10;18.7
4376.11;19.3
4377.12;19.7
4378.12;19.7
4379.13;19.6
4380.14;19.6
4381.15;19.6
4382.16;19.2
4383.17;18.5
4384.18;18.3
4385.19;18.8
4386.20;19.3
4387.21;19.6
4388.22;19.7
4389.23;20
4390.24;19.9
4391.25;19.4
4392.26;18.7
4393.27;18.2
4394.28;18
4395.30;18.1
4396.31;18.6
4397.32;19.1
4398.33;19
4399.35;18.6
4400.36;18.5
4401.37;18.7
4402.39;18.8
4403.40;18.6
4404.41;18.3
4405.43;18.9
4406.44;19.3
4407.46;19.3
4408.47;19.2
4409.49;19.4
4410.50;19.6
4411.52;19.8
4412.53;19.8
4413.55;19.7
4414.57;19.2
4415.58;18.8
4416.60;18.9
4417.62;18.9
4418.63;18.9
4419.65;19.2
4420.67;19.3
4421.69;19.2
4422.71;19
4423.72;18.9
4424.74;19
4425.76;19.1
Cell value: 1.5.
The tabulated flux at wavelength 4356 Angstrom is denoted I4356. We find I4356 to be 18.4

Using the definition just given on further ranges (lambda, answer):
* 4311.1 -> 18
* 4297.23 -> 18.1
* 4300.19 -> 16.8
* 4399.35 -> 18.6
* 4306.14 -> 18.2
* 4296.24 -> 18.3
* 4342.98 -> 15.6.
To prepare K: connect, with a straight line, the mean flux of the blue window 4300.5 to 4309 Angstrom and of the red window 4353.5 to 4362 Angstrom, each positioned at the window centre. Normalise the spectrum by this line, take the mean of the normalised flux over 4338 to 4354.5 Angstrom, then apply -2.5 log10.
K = 0.119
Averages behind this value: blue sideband 17.5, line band 16.7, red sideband 18.9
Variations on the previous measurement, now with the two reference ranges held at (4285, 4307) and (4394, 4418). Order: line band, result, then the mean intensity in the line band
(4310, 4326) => -0.02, 18.5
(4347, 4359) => -0.01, 18.7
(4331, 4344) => 0.15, 16.1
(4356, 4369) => -0.04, 19.3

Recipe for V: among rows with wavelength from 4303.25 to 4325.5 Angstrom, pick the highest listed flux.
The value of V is 19.3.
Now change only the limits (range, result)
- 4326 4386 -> 19.7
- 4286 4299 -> 18.7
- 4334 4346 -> 18.3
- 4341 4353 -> 19.6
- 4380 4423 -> 20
